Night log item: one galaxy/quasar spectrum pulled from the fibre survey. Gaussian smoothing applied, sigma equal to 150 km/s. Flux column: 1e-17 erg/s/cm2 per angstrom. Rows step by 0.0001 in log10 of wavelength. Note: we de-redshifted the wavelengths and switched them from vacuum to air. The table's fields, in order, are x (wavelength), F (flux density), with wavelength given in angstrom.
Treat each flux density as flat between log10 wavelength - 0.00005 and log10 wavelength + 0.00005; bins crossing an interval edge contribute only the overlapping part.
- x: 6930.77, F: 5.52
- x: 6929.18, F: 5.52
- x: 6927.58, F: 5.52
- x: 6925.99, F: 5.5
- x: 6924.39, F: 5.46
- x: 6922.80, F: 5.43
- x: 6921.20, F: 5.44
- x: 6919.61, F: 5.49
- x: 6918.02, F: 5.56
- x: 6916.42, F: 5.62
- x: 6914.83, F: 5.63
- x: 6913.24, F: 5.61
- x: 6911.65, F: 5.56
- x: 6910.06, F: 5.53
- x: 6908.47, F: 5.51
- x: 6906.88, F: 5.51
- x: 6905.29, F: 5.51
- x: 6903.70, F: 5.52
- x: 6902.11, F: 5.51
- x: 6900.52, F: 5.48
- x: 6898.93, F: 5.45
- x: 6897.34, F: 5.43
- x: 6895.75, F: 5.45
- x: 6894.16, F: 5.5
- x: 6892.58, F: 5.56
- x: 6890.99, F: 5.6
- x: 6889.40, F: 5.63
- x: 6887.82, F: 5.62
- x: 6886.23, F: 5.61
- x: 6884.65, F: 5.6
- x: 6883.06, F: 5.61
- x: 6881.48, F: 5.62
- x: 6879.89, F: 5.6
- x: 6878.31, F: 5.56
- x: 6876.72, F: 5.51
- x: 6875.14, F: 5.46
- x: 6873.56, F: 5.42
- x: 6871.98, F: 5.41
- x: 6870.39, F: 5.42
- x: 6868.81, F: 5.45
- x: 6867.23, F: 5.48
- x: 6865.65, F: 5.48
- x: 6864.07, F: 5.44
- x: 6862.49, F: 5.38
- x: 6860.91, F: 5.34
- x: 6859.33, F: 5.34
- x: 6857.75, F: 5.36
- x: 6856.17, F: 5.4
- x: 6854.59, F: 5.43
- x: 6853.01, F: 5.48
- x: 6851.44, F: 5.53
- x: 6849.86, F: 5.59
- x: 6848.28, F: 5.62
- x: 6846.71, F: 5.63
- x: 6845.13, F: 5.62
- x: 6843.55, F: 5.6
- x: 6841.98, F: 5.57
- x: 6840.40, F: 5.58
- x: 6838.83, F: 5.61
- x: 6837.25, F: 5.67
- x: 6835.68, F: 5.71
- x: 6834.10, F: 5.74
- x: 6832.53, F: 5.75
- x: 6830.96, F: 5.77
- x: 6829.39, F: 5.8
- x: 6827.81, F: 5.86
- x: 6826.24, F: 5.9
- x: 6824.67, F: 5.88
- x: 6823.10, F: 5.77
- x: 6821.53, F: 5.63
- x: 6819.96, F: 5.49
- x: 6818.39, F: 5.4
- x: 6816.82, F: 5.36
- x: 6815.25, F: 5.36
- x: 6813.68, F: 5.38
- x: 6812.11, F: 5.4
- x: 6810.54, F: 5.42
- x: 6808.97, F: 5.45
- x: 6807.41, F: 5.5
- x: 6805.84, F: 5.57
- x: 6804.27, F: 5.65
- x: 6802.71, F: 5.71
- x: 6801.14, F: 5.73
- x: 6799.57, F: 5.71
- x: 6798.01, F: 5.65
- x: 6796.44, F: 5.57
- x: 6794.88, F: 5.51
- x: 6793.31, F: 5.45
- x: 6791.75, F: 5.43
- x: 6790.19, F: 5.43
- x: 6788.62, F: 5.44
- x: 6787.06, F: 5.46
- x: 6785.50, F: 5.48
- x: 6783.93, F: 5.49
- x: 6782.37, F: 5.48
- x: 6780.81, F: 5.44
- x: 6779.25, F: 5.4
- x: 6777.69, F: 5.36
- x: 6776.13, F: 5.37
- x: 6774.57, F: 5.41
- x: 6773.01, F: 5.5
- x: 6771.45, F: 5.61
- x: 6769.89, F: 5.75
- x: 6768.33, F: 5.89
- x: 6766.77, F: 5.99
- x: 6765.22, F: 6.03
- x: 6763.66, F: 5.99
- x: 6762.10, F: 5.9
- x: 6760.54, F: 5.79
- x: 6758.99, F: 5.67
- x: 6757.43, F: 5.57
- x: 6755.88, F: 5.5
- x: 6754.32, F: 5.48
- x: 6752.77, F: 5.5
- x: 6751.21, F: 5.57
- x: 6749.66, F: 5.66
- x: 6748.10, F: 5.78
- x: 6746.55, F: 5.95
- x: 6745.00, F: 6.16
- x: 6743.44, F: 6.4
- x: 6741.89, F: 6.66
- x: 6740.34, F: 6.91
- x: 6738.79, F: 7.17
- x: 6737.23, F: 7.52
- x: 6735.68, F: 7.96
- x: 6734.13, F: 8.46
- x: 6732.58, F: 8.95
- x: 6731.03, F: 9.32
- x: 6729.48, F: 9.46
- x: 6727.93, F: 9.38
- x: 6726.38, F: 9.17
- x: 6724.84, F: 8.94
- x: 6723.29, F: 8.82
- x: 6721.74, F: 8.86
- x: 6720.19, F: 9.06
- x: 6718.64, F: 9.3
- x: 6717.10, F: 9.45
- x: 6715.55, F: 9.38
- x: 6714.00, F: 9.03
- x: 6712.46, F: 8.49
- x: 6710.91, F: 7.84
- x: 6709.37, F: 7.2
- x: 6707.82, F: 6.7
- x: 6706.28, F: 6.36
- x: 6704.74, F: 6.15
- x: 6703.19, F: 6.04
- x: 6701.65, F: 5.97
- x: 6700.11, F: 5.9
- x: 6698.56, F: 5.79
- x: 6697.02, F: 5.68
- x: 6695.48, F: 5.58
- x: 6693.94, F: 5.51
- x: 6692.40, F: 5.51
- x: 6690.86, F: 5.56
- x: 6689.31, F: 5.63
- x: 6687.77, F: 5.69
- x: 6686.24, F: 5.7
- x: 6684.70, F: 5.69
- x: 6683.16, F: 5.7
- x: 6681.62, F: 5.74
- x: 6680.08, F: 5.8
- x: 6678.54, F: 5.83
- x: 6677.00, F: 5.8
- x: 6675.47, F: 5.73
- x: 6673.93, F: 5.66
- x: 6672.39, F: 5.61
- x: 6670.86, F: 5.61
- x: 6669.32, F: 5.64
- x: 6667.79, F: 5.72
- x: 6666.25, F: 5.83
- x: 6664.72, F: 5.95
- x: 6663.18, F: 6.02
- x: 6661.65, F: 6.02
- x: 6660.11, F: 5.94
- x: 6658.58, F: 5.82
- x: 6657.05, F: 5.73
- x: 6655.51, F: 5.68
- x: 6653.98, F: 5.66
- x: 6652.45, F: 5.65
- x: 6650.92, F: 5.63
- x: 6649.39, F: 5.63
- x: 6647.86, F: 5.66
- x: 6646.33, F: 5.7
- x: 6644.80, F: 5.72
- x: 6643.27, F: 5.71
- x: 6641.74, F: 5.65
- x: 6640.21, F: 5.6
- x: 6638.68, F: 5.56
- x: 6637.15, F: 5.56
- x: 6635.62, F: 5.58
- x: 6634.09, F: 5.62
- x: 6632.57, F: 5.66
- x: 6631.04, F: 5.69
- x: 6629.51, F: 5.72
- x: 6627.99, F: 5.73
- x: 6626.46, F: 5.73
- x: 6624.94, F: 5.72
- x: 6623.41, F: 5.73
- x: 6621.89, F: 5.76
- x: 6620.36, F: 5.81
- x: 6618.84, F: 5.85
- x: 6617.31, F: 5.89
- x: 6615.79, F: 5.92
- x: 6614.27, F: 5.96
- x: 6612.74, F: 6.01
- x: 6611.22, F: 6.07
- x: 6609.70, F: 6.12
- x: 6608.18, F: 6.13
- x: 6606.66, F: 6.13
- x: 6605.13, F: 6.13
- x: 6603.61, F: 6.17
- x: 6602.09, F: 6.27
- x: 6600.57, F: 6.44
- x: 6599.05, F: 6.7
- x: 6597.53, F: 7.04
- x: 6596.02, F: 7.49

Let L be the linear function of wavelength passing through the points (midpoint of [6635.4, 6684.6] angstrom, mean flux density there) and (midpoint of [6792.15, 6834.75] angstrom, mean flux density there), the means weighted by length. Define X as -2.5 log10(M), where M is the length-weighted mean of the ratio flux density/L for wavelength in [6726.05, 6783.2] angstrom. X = -0.14 mag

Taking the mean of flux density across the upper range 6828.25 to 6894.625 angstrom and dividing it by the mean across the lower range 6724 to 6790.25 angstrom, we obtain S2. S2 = 0.87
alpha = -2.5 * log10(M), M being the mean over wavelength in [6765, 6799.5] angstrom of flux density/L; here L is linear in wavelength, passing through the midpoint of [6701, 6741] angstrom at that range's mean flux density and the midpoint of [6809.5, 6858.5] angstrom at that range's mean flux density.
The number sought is 0.21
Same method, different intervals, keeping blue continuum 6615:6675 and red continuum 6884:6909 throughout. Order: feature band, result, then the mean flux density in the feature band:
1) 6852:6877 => 0.03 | 5.43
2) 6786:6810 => 0.01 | 5.55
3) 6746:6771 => -0.02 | 5.75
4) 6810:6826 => 0.01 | 5.52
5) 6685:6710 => -0.04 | 5.92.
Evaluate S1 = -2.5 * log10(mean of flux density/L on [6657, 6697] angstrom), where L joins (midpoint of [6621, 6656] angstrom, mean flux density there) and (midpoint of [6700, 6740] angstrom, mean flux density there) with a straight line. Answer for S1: 0.19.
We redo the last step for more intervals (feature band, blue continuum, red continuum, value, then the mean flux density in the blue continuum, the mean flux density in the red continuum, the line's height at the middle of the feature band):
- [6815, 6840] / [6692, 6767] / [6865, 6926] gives 0.088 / 7.07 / 5.52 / 6.15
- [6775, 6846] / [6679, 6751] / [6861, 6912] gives 0.119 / 7.11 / 5.51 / 6.22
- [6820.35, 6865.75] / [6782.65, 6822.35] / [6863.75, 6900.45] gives -0.018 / 5.51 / 5.52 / 5.51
